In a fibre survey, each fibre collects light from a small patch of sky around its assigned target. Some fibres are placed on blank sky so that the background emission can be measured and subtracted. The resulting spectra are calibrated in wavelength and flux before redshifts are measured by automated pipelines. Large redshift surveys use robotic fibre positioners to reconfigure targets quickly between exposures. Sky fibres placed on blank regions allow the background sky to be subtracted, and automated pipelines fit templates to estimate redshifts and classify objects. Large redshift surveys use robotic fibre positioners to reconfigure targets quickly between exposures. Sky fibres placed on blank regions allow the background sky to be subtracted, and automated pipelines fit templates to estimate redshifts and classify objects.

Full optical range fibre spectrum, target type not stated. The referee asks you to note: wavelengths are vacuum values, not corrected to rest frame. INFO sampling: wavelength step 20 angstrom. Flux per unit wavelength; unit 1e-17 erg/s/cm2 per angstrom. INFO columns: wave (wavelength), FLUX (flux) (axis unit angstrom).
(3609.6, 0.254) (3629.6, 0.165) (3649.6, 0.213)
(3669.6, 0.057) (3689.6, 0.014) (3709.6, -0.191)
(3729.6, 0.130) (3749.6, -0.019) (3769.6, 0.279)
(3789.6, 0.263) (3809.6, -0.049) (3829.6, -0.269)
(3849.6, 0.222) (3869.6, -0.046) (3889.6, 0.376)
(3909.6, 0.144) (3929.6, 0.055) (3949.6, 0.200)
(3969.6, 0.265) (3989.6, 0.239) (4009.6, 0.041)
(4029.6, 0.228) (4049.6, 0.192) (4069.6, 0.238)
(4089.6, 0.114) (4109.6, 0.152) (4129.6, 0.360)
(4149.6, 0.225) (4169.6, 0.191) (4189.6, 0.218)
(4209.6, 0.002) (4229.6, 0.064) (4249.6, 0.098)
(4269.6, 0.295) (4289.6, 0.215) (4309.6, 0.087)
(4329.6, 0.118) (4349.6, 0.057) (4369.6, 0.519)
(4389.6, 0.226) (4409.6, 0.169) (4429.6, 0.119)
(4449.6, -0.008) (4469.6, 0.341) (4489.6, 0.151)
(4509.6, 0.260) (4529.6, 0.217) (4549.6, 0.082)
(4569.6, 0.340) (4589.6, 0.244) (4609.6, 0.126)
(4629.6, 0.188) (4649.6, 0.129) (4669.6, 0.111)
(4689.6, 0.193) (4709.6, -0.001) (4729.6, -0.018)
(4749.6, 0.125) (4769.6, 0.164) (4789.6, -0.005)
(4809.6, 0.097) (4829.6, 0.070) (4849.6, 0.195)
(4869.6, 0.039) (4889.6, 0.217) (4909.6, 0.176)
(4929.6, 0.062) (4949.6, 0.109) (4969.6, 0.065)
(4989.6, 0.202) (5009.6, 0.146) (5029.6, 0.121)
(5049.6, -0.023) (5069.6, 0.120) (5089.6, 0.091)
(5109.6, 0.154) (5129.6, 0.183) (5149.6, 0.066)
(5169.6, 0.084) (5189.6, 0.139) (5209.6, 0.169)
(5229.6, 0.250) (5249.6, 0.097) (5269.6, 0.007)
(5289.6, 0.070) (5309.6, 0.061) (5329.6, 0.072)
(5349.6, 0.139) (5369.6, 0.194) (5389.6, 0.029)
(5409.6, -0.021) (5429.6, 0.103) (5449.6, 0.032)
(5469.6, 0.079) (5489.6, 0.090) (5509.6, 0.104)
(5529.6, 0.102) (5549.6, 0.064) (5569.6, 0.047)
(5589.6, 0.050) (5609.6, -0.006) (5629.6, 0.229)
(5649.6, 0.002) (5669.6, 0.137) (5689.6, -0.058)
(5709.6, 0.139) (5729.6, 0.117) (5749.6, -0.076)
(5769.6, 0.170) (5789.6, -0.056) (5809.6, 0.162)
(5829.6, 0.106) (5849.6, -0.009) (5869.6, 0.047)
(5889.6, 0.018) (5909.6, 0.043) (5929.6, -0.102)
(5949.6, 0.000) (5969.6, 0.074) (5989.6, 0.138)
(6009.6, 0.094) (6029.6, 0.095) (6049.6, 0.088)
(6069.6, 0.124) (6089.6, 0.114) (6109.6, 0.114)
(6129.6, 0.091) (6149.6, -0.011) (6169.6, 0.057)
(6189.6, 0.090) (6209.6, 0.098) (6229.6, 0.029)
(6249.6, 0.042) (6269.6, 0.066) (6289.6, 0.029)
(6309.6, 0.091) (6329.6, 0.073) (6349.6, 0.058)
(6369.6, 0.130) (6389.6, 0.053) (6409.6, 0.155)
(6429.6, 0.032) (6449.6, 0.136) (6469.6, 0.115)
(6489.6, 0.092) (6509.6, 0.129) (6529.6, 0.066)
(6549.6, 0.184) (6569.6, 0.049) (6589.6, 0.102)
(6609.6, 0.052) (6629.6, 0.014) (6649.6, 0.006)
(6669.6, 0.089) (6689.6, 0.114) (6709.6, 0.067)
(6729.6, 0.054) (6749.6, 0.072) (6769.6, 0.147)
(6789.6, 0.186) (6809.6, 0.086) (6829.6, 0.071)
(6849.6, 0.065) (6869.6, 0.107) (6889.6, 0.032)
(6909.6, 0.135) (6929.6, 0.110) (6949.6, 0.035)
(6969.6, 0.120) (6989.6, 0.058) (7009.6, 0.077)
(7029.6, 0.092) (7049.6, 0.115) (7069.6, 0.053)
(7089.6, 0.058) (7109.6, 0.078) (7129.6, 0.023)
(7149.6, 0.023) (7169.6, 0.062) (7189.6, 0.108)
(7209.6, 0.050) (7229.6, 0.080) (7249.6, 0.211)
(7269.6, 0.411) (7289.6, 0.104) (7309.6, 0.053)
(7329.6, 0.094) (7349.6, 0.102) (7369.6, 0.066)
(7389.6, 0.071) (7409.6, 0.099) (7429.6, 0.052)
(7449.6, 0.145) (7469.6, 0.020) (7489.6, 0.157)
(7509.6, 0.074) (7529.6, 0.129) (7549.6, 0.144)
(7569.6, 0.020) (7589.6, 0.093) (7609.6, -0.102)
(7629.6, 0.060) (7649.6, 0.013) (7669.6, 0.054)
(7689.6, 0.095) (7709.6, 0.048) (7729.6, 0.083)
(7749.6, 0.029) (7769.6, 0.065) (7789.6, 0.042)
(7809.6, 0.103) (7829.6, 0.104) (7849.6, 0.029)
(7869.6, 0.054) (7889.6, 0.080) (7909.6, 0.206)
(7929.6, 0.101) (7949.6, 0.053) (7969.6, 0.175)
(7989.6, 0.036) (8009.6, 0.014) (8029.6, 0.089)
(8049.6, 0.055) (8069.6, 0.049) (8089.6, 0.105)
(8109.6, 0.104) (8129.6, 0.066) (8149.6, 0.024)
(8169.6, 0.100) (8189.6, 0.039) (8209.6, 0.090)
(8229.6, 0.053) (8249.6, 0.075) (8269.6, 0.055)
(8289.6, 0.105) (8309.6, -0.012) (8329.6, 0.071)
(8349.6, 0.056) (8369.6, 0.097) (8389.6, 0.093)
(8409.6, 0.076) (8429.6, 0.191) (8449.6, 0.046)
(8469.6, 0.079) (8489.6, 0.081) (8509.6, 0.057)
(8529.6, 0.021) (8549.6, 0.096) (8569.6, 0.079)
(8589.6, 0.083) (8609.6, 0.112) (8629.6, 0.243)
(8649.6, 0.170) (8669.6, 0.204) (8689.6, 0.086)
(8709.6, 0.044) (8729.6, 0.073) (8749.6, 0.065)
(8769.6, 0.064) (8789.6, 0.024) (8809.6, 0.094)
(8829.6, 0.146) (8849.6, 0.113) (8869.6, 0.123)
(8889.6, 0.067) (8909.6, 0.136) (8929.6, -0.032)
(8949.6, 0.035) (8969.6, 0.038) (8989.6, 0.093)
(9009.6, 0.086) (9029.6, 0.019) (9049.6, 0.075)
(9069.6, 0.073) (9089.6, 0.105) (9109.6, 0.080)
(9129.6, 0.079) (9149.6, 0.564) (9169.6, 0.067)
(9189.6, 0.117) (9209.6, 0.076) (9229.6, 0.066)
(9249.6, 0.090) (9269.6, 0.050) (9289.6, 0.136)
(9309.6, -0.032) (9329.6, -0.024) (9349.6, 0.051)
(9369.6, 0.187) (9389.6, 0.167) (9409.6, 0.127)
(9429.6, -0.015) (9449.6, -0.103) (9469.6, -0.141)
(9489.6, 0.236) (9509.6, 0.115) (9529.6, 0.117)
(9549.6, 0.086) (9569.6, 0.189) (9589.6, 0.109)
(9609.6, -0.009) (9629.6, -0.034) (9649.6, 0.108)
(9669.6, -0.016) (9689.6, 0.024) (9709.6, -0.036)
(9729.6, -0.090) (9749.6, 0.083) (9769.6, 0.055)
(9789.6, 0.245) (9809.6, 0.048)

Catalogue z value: 1.455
